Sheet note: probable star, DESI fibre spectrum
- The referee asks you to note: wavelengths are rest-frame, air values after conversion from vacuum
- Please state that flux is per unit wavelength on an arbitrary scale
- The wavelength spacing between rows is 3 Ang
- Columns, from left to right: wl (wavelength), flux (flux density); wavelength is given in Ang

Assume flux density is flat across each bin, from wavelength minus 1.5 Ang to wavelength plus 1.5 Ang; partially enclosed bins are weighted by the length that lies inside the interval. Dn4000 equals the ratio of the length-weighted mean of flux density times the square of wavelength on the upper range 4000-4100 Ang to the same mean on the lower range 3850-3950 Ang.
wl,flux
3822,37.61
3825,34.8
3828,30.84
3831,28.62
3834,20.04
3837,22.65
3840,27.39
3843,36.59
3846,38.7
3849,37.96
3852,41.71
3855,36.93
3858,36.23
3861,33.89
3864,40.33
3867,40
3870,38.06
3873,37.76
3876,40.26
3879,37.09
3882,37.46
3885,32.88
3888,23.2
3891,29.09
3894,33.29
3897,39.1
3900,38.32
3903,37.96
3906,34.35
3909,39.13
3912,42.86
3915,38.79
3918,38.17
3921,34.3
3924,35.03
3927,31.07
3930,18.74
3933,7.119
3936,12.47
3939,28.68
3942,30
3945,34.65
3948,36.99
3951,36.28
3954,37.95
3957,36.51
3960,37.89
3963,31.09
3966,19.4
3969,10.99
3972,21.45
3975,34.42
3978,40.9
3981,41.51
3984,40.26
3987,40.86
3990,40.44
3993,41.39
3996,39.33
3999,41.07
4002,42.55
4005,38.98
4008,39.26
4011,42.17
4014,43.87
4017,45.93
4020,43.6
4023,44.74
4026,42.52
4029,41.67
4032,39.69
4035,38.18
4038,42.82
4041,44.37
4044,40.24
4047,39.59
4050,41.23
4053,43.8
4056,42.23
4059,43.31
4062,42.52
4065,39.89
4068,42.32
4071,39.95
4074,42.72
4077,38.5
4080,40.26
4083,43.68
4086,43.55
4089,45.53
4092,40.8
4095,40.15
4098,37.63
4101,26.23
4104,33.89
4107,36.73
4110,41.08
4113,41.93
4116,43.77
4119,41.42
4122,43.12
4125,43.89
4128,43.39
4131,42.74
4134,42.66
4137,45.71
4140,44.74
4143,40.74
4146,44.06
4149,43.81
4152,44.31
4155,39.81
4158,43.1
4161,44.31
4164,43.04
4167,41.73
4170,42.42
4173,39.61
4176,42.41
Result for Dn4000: 1.33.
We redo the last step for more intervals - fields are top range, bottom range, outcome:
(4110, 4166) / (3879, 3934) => 1.46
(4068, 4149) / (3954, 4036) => 1.15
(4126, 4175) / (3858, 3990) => 1.44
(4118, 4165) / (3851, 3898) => 1.37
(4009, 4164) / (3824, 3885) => 1.35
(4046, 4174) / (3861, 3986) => 1.38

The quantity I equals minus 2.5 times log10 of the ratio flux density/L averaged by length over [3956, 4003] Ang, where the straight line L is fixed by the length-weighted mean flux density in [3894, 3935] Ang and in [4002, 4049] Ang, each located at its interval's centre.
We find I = 0.10 mag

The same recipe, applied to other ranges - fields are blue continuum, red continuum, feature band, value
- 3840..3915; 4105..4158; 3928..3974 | 0.39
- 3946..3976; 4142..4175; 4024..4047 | -0.18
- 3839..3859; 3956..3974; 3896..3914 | -0.22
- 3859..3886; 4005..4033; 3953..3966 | 0.19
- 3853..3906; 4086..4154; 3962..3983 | 0.31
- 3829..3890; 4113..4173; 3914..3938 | 0.33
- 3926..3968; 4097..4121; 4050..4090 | -0.18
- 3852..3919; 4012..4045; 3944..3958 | 0.08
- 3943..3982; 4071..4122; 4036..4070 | -0.12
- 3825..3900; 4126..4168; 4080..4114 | 0.06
